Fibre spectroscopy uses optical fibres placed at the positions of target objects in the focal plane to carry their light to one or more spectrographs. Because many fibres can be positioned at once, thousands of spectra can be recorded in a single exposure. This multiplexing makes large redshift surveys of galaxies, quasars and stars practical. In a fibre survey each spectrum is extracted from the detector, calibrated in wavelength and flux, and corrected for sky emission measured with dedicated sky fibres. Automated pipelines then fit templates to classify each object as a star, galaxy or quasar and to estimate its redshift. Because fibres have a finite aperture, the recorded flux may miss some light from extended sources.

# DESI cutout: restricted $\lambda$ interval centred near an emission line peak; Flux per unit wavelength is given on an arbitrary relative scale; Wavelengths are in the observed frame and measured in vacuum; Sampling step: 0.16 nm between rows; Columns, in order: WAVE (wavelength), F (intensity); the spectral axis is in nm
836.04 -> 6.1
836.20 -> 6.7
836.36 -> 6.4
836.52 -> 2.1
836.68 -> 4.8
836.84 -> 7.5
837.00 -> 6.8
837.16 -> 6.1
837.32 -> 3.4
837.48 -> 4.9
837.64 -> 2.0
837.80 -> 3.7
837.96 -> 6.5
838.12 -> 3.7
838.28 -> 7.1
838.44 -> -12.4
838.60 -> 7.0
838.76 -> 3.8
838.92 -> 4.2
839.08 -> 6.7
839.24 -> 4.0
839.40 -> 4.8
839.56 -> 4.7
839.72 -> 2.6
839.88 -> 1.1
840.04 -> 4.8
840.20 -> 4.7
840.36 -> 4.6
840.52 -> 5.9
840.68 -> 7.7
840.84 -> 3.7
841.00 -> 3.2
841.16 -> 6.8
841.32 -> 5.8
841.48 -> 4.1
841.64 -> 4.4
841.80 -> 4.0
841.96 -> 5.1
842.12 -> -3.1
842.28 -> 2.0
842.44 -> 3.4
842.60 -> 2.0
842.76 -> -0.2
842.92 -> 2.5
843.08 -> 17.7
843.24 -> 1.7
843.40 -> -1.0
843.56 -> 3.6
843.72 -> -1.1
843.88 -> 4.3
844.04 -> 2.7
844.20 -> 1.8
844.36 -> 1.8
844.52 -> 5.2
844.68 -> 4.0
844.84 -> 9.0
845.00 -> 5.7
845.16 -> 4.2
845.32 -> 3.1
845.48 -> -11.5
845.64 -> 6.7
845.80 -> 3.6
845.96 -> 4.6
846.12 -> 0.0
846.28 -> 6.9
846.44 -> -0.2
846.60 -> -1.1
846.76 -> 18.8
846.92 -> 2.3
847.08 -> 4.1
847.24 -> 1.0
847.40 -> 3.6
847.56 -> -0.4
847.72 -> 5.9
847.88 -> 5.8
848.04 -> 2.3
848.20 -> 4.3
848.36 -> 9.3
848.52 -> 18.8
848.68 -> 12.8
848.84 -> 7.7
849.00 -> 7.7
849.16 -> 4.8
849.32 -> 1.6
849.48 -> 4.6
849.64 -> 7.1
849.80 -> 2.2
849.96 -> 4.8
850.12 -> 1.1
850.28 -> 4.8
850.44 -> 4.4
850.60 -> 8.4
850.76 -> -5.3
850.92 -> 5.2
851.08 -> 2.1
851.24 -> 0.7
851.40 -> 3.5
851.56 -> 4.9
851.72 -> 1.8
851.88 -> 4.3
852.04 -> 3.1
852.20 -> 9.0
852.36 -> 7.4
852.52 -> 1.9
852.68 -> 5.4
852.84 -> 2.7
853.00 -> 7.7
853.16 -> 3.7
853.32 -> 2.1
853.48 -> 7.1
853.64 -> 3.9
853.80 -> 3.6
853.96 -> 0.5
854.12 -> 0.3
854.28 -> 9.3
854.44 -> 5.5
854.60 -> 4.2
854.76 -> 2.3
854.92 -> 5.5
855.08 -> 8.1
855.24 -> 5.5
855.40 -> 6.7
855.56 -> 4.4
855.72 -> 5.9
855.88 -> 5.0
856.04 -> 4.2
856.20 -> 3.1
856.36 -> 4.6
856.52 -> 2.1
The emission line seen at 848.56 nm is Hgamma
